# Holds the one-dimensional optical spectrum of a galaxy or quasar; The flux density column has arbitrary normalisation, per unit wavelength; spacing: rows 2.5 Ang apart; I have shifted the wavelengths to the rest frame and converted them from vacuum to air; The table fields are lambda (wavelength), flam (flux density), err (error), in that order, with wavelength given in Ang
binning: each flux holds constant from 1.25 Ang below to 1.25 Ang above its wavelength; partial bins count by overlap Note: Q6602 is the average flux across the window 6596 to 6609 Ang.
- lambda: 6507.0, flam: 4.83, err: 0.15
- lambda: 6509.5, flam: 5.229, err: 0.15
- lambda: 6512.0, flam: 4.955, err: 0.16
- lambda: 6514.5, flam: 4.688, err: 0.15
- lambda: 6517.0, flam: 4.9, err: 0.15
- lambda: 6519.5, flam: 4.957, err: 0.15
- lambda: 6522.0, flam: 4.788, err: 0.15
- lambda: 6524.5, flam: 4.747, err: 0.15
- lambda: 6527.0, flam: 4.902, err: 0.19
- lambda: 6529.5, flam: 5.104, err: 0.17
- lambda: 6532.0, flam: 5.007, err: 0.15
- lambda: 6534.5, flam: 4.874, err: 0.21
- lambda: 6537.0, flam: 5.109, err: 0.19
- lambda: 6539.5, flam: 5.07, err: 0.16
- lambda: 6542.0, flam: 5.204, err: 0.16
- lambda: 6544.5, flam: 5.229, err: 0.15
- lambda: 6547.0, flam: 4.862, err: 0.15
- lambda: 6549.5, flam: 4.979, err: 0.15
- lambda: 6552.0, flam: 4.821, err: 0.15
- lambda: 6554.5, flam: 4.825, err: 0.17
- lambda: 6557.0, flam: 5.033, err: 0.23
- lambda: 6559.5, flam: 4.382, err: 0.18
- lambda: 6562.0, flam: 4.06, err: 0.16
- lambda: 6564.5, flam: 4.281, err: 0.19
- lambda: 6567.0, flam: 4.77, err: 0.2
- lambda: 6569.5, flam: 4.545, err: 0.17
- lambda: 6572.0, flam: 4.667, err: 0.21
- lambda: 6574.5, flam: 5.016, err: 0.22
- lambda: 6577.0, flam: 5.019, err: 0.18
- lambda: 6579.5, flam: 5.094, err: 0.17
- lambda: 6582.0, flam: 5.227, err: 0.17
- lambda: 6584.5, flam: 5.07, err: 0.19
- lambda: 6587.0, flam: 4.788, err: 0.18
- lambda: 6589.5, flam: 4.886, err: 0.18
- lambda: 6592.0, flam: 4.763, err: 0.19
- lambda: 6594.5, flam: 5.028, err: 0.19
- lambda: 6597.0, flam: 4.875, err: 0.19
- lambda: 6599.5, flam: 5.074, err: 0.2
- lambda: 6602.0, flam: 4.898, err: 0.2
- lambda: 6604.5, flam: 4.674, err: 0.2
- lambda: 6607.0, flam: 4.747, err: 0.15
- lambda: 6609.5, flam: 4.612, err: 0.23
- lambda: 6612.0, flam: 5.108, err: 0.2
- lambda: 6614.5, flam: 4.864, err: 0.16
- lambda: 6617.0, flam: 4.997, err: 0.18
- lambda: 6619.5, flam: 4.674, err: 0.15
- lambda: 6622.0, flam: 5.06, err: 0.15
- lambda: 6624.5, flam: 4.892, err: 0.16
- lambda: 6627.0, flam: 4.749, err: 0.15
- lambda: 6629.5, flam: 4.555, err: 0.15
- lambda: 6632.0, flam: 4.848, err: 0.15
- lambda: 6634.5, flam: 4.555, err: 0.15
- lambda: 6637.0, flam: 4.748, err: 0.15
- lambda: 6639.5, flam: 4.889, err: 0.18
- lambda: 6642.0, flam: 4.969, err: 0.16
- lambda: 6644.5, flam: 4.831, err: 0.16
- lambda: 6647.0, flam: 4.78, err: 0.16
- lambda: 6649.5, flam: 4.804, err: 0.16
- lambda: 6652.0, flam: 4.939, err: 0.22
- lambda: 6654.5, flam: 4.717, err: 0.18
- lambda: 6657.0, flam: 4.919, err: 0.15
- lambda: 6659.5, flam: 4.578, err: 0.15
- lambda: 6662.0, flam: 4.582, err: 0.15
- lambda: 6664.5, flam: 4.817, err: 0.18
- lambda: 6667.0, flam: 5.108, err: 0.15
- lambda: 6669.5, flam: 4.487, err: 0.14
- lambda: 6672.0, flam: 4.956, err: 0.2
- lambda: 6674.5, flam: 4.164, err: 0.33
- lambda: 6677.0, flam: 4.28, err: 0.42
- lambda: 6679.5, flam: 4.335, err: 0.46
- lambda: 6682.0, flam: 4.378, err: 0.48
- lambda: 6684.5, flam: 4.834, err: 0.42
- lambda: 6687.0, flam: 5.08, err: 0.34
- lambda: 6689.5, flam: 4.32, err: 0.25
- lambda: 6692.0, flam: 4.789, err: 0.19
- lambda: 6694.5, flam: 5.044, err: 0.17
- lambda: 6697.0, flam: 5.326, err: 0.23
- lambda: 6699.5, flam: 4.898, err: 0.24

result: 4.84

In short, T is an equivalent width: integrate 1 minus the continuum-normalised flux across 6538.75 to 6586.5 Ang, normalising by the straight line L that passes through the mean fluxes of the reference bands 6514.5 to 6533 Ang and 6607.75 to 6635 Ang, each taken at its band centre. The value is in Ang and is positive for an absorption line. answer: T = 0.2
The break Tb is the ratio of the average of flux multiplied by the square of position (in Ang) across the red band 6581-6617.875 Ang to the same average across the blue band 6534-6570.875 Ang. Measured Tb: 1.04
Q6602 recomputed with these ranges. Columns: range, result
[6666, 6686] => 4.57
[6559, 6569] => 4.39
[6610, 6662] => 4.81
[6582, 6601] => 4.95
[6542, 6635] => 4.83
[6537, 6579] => 4.81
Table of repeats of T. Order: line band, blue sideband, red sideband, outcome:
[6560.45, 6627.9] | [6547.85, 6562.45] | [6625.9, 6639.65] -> -1.6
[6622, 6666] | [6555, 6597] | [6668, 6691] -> -1.5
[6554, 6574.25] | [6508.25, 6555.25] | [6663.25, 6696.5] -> 1.3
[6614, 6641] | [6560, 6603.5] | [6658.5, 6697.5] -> -0.3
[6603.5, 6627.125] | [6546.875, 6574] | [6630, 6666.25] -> -0.5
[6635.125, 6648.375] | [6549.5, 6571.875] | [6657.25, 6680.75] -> -0.6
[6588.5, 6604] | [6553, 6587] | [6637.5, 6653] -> -0.3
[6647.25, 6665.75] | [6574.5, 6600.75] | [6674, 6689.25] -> -0.5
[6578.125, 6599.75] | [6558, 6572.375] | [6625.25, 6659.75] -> -2.0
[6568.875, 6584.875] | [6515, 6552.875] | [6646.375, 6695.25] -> -0.3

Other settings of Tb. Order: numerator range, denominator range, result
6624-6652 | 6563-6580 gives 1.03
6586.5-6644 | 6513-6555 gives 1.00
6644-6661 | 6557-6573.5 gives 1.09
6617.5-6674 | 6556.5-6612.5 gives 1.02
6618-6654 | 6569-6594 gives 0.99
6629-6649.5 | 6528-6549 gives 0.98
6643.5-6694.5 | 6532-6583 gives 1.00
